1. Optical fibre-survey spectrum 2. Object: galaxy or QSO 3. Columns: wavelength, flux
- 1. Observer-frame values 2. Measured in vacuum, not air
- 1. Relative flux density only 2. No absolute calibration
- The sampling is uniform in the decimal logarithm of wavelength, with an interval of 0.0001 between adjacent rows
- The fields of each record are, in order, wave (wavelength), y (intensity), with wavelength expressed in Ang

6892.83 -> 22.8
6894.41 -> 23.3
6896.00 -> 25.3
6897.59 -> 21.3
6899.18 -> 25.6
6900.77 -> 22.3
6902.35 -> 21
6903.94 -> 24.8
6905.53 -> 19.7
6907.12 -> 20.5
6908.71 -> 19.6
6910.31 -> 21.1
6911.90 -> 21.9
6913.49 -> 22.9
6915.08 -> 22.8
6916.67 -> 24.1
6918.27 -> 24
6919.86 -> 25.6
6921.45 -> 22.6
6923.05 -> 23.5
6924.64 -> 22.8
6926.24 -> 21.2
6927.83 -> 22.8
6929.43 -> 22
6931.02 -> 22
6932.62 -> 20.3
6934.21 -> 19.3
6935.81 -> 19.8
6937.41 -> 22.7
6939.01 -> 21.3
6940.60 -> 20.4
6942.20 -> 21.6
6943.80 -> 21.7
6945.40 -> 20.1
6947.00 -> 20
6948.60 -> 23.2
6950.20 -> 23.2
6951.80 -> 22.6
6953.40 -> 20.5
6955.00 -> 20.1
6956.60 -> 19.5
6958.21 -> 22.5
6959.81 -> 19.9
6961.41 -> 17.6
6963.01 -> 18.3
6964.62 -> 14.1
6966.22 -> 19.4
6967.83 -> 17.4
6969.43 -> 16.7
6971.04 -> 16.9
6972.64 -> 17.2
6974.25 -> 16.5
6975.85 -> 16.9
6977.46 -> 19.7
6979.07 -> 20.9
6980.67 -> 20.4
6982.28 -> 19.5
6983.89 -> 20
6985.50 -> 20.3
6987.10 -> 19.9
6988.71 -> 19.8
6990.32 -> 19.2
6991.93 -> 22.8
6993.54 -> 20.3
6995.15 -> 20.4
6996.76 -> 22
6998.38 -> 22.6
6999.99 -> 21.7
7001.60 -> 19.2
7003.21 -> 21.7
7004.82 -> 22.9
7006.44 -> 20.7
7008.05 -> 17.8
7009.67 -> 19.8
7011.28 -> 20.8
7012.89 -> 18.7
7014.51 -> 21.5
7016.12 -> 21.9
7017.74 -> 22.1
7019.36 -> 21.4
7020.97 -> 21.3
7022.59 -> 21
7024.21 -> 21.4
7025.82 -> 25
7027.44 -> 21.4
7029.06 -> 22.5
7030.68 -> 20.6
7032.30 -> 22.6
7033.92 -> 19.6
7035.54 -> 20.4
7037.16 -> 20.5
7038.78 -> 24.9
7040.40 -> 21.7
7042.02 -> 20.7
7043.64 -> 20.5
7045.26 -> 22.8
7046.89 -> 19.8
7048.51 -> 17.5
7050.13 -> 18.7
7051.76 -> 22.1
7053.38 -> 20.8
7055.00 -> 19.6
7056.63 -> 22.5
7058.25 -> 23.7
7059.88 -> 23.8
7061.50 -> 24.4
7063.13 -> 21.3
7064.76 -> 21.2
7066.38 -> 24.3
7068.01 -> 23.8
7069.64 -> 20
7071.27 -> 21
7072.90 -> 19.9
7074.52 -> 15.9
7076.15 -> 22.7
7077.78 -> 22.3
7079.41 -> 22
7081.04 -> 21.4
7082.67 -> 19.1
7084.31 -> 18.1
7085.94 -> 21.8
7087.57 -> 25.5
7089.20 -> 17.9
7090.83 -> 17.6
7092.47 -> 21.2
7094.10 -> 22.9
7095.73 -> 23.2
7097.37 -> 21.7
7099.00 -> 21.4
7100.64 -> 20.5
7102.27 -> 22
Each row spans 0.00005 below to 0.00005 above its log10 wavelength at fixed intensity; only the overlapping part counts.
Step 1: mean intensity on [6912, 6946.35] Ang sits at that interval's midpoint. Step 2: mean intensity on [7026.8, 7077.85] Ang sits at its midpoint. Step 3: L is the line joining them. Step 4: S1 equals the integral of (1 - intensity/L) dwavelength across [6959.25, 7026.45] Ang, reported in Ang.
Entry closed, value 5.4 Ang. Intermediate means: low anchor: 22.1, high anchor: 21.3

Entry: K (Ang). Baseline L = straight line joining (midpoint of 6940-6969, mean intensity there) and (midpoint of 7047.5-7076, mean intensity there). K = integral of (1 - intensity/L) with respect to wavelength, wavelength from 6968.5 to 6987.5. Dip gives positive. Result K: 1.5 Ang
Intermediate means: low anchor 20.1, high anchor 21.2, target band 18.7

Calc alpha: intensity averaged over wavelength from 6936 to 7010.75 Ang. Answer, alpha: 20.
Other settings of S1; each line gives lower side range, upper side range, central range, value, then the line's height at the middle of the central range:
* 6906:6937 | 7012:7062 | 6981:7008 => 1.2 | 21.7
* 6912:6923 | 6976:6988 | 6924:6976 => 4.1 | 21.7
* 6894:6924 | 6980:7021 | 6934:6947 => 0.7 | 22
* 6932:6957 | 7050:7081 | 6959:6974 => 2.6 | 21.2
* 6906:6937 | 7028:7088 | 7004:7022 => 0.6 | 21.6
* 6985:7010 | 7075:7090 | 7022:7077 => -1.3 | 20.9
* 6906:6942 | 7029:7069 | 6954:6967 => 1.7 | 21.8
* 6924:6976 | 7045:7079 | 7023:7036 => -0.5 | 21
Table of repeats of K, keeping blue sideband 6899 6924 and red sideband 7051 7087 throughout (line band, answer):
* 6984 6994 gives 0.75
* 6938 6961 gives 1.19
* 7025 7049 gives 0.30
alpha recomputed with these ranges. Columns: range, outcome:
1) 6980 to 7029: 20.9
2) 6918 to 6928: 23.2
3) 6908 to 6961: 21.7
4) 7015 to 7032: 21.9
